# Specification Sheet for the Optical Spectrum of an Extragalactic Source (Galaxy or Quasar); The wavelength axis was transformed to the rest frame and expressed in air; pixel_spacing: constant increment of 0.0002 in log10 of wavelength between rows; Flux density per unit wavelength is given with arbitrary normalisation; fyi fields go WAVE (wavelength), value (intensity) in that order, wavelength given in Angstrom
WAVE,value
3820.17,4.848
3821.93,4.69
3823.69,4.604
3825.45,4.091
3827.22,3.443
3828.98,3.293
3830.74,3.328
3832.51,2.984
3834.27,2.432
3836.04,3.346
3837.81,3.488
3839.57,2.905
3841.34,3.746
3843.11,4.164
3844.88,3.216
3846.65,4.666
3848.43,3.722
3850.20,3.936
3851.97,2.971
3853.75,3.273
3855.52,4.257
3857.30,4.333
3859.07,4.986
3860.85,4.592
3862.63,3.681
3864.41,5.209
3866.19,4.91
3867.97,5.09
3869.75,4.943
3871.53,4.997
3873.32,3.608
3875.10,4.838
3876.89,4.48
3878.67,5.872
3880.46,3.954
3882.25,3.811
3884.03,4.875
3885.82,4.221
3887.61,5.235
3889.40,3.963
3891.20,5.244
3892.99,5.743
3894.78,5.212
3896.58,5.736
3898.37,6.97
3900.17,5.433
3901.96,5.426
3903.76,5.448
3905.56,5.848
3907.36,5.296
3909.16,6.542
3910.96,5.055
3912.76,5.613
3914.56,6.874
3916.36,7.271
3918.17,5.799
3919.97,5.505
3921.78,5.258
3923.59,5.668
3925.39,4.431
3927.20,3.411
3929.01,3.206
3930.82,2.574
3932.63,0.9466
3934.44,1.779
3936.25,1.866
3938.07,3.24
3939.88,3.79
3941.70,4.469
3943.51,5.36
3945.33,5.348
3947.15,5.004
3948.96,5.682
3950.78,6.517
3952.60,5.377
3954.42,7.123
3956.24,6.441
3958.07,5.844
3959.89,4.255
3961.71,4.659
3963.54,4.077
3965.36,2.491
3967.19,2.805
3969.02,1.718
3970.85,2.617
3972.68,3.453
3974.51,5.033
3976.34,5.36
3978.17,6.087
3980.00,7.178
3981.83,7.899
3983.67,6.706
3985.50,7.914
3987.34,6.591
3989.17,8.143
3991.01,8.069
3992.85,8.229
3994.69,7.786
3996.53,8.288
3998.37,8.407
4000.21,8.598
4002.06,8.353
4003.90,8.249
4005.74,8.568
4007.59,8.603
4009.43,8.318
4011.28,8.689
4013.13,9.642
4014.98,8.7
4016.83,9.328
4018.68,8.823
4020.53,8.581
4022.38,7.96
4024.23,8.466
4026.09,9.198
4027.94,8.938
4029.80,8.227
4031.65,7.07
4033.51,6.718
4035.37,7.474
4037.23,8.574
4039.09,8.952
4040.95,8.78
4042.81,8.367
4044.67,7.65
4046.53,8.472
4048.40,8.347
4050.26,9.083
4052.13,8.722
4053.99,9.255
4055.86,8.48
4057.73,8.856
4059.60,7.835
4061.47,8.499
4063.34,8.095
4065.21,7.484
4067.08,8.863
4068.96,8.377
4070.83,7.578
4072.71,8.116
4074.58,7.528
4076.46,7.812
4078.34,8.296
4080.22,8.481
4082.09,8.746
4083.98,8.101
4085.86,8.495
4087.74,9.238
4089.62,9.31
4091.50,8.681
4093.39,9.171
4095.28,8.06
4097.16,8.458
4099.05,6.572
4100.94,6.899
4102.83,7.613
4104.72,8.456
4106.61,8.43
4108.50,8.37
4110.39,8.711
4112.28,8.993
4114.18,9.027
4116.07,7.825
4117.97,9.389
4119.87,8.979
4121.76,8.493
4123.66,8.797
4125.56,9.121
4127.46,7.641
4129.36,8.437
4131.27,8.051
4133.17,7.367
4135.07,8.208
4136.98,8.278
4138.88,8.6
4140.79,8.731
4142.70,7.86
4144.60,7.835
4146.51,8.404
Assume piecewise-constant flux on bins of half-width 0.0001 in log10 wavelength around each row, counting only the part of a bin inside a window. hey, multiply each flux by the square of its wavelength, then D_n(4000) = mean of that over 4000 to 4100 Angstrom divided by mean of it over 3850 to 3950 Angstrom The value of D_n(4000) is 1.93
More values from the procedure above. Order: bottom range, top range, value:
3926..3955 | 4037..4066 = 2.19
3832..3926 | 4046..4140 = 1.96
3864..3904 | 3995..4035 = 1.80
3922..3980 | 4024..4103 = 2.05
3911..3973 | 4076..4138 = 2.05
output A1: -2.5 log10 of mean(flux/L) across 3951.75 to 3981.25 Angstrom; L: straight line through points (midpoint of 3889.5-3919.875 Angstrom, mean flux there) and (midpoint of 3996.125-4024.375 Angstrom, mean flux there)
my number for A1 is 0.50 mag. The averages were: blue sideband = 5.79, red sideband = 8.61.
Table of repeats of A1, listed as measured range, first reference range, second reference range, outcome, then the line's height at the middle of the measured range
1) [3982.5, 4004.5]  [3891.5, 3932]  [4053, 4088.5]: -0.16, 6.87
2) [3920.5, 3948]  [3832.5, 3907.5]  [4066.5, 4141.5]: 0.42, 5.56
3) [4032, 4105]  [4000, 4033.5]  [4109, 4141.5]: 0.03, 8.51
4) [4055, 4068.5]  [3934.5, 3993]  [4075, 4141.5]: -0.13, 7.36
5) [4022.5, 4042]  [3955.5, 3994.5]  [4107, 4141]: -0.23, 6.68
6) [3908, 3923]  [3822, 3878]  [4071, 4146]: -0.17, 5.1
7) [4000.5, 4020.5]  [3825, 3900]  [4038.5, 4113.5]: -0.22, 7.11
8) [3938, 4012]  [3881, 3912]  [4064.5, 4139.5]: 0.06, 6.45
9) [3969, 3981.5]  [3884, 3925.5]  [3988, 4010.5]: 0.49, 7.59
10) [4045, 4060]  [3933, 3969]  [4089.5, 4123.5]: -0.22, 7.02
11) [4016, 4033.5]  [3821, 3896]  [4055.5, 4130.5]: -0.18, 7.15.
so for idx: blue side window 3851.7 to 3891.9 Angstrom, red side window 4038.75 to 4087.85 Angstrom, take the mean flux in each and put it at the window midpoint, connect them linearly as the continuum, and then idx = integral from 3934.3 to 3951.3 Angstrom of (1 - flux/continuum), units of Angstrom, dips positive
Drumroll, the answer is 4.6 Angstrom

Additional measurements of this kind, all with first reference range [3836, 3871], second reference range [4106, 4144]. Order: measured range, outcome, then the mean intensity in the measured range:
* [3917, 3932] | 2.2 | 4.46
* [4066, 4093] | -2.4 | 8.41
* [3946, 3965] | 1.1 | 5.41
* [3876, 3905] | -2.5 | 5.11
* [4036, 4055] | -3.7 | 8.6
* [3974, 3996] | -3.3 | 7.14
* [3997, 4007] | -3.0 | 8.43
